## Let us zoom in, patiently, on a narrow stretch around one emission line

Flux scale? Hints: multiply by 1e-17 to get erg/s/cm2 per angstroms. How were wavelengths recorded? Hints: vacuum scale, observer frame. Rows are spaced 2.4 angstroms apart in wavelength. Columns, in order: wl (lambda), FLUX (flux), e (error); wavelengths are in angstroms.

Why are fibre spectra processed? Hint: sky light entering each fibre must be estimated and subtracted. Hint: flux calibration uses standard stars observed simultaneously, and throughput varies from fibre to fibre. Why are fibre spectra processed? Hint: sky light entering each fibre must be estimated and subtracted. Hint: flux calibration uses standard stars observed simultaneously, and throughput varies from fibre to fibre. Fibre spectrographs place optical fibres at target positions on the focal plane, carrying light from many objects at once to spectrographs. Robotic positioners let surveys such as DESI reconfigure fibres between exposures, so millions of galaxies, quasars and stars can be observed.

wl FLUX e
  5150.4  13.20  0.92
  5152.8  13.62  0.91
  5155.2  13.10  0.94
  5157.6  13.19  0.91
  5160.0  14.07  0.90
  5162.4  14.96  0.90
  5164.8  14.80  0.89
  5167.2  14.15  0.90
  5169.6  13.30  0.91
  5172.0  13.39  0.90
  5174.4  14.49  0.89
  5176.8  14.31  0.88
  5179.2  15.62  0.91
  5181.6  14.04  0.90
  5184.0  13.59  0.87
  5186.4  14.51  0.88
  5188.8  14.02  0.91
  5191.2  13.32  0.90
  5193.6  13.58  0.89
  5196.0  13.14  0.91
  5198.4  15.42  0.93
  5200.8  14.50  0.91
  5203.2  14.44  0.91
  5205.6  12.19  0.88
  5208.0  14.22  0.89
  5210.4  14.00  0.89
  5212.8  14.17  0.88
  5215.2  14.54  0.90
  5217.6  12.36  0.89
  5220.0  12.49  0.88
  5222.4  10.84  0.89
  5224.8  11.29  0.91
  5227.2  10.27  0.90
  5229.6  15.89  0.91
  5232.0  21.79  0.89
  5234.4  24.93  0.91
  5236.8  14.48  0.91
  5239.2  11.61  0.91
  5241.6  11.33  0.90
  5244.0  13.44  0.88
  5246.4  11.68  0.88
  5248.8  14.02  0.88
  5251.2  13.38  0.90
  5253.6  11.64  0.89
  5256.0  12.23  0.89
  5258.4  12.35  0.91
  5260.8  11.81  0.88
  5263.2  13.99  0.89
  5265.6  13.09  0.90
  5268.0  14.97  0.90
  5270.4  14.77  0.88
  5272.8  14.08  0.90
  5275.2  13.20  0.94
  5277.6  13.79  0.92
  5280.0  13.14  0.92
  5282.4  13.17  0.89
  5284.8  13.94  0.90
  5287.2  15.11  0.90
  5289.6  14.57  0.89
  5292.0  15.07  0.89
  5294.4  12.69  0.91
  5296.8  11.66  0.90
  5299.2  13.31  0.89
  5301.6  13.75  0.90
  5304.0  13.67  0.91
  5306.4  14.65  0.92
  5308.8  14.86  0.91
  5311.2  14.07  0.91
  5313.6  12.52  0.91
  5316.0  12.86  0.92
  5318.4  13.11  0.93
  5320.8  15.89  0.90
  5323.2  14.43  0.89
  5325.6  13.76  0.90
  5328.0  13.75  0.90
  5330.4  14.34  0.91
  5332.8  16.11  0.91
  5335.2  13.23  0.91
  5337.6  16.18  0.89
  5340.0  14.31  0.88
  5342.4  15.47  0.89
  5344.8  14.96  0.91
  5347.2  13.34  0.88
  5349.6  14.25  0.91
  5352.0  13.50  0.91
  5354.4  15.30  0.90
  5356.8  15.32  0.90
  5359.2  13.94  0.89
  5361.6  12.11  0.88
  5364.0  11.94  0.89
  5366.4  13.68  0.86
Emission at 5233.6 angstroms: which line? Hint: H-beta 4861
